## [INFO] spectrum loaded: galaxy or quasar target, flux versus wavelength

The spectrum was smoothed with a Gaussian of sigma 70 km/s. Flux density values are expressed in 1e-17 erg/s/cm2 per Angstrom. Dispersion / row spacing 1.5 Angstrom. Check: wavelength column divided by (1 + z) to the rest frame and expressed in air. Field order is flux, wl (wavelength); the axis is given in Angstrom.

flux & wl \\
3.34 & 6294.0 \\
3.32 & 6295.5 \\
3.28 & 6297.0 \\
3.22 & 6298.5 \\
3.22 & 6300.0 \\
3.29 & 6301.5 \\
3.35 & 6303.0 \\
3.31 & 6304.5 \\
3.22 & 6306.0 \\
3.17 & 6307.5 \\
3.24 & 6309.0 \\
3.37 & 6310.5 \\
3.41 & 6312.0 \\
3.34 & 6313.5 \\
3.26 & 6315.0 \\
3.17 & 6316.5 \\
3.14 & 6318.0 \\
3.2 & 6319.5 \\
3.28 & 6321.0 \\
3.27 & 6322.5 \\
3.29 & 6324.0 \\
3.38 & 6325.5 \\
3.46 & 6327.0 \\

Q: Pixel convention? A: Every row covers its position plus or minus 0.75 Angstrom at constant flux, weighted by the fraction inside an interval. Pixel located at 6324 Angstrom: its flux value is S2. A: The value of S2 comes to 3.29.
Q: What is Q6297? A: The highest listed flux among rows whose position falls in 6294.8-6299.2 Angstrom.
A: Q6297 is 3.32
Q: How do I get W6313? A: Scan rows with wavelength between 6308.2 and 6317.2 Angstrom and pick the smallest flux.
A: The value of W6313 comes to 3.17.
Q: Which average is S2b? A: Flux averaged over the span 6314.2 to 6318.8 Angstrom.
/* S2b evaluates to 3.19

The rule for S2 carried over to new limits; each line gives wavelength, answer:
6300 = 3.22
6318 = 3.14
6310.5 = 3.37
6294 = 3.34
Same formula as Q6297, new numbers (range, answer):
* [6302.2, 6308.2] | 3.35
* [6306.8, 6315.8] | 3.41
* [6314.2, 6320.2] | 3.26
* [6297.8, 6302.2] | 3.29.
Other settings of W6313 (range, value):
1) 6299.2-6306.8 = 3.22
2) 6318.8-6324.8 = 3.2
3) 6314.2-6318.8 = 3.14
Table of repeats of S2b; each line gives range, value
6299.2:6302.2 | 3.25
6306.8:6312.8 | 3.3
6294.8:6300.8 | 3.26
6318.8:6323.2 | 3.25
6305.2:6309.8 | 3.21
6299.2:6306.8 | 3.28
